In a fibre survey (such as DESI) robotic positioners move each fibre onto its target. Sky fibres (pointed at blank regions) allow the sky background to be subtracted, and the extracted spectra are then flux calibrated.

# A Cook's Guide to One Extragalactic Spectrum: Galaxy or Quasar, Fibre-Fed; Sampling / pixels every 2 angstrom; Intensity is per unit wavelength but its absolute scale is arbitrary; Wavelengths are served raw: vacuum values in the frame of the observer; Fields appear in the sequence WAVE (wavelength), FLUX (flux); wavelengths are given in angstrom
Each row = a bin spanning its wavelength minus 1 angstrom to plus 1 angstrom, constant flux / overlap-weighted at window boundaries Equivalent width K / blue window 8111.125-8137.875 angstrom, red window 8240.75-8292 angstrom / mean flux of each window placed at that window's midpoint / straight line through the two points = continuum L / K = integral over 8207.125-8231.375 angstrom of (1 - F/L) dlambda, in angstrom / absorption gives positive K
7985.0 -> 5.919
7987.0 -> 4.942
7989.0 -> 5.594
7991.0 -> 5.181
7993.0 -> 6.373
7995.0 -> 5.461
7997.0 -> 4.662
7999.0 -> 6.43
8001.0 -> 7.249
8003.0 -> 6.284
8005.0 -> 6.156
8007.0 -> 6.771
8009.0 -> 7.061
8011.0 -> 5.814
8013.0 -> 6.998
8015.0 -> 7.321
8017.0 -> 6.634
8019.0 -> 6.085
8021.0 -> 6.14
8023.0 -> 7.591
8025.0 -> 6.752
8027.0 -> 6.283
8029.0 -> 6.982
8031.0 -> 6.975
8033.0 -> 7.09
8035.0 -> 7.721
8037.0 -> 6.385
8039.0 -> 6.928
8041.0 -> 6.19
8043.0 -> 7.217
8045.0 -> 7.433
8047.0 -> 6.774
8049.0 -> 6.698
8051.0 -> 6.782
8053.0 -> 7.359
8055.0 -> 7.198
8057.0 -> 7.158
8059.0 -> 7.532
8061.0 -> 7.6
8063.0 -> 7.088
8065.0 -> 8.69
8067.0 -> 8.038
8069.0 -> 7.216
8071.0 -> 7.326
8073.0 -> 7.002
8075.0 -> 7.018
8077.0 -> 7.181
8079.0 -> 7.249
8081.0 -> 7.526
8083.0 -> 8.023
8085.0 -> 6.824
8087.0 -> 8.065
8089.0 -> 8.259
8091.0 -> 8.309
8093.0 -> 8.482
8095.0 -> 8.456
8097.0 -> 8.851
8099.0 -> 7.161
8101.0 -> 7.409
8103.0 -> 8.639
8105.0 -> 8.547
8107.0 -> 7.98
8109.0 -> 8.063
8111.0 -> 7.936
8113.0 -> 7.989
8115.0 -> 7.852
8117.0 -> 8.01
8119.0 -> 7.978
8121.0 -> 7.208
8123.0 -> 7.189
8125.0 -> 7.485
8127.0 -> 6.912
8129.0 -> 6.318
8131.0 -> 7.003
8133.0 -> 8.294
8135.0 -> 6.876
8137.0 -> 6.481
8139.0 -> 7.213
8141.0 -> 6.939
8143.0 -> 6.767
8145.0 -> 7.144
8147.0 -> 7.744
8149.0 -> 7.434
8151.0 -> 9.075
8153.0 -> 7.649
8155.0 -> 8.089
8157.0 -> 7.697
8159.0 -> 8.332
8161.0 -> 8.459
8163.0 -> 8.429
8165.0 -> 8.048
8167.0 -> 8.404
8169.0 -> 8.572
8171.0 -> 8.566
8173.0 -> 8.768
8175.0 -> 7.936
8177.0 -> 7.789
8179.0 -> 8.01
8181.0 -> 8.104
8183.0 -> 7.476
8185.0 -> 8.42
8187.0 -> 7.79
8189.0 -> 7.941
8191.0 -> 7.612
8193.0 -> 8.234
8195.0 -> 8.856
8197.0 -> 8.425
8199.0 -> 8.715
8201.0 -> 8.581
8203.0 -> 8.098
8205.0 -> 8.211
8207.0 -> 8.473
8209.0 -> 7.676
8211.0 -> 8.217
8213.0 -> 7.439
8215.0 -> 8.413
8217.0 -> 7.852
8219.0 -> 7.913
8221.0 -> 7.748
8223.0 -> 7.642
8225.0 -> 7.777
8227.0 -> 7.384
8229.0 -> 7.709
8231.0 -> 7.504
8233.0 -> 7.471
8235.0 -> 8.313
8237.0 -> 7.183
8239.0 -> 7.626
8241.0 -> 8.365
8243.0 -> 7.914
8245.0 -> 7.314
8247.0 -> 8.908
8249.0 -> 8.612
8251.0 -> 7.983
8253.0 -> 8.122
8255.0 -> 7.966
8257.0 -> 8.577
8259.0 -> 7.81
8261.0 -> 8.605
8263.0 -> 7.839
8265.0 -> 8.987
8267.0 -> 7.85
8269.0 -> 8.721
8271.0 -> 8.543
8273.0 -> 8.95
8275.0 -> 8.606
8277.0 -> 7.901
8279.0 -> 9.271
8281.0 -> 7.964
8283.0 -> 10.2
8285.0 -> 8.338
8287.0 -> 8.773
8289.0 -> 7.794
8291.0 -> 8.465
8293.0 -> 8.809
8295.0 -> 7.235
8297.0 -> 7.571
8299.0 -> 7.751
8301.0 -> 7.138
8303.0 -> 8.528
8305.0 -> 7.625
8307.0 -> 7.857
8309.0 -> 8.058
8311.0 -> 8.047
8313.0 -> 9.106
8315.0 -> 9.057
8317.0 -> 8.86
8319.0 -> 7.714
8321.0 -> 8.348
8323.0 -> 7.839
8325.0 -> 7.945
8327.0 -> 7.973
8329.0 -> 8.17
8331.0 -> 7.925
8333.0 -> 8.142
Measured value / 0.8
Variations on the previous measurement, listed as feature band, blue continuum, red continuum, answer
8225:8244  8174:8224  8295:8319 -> 0.8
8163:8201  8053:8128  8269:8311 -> -1.2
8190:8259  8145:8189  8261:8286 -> 2.9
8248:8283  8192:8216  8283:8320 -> -0.8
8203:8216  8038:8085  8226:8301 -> -0.2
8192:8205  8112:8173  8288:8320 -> -1.0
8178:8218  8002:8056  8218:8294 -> -1.5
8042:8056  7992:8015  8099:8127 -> -0.2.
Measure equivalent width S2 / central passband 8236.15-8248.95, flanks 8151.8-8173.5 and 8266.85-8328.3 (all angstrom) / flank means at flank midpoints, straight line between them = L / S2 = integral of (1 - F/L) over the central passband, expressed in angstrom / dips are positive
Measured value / 0.5 angstrom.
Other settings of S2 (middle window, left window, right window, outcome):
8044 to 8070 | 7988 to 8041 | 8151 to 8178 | -1.3 angstrom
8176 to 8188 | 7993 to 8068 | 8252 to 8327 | -0.4 angstrom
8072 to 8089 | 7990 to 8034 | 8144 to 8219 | -0.7 angstrom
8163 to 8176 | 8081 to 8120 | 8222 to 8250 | -0.7 angstrom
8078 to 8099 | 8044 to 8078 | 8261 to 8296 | -1.4 angstrom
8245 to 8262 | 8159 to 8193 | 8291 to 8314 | -0.4 angstrom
